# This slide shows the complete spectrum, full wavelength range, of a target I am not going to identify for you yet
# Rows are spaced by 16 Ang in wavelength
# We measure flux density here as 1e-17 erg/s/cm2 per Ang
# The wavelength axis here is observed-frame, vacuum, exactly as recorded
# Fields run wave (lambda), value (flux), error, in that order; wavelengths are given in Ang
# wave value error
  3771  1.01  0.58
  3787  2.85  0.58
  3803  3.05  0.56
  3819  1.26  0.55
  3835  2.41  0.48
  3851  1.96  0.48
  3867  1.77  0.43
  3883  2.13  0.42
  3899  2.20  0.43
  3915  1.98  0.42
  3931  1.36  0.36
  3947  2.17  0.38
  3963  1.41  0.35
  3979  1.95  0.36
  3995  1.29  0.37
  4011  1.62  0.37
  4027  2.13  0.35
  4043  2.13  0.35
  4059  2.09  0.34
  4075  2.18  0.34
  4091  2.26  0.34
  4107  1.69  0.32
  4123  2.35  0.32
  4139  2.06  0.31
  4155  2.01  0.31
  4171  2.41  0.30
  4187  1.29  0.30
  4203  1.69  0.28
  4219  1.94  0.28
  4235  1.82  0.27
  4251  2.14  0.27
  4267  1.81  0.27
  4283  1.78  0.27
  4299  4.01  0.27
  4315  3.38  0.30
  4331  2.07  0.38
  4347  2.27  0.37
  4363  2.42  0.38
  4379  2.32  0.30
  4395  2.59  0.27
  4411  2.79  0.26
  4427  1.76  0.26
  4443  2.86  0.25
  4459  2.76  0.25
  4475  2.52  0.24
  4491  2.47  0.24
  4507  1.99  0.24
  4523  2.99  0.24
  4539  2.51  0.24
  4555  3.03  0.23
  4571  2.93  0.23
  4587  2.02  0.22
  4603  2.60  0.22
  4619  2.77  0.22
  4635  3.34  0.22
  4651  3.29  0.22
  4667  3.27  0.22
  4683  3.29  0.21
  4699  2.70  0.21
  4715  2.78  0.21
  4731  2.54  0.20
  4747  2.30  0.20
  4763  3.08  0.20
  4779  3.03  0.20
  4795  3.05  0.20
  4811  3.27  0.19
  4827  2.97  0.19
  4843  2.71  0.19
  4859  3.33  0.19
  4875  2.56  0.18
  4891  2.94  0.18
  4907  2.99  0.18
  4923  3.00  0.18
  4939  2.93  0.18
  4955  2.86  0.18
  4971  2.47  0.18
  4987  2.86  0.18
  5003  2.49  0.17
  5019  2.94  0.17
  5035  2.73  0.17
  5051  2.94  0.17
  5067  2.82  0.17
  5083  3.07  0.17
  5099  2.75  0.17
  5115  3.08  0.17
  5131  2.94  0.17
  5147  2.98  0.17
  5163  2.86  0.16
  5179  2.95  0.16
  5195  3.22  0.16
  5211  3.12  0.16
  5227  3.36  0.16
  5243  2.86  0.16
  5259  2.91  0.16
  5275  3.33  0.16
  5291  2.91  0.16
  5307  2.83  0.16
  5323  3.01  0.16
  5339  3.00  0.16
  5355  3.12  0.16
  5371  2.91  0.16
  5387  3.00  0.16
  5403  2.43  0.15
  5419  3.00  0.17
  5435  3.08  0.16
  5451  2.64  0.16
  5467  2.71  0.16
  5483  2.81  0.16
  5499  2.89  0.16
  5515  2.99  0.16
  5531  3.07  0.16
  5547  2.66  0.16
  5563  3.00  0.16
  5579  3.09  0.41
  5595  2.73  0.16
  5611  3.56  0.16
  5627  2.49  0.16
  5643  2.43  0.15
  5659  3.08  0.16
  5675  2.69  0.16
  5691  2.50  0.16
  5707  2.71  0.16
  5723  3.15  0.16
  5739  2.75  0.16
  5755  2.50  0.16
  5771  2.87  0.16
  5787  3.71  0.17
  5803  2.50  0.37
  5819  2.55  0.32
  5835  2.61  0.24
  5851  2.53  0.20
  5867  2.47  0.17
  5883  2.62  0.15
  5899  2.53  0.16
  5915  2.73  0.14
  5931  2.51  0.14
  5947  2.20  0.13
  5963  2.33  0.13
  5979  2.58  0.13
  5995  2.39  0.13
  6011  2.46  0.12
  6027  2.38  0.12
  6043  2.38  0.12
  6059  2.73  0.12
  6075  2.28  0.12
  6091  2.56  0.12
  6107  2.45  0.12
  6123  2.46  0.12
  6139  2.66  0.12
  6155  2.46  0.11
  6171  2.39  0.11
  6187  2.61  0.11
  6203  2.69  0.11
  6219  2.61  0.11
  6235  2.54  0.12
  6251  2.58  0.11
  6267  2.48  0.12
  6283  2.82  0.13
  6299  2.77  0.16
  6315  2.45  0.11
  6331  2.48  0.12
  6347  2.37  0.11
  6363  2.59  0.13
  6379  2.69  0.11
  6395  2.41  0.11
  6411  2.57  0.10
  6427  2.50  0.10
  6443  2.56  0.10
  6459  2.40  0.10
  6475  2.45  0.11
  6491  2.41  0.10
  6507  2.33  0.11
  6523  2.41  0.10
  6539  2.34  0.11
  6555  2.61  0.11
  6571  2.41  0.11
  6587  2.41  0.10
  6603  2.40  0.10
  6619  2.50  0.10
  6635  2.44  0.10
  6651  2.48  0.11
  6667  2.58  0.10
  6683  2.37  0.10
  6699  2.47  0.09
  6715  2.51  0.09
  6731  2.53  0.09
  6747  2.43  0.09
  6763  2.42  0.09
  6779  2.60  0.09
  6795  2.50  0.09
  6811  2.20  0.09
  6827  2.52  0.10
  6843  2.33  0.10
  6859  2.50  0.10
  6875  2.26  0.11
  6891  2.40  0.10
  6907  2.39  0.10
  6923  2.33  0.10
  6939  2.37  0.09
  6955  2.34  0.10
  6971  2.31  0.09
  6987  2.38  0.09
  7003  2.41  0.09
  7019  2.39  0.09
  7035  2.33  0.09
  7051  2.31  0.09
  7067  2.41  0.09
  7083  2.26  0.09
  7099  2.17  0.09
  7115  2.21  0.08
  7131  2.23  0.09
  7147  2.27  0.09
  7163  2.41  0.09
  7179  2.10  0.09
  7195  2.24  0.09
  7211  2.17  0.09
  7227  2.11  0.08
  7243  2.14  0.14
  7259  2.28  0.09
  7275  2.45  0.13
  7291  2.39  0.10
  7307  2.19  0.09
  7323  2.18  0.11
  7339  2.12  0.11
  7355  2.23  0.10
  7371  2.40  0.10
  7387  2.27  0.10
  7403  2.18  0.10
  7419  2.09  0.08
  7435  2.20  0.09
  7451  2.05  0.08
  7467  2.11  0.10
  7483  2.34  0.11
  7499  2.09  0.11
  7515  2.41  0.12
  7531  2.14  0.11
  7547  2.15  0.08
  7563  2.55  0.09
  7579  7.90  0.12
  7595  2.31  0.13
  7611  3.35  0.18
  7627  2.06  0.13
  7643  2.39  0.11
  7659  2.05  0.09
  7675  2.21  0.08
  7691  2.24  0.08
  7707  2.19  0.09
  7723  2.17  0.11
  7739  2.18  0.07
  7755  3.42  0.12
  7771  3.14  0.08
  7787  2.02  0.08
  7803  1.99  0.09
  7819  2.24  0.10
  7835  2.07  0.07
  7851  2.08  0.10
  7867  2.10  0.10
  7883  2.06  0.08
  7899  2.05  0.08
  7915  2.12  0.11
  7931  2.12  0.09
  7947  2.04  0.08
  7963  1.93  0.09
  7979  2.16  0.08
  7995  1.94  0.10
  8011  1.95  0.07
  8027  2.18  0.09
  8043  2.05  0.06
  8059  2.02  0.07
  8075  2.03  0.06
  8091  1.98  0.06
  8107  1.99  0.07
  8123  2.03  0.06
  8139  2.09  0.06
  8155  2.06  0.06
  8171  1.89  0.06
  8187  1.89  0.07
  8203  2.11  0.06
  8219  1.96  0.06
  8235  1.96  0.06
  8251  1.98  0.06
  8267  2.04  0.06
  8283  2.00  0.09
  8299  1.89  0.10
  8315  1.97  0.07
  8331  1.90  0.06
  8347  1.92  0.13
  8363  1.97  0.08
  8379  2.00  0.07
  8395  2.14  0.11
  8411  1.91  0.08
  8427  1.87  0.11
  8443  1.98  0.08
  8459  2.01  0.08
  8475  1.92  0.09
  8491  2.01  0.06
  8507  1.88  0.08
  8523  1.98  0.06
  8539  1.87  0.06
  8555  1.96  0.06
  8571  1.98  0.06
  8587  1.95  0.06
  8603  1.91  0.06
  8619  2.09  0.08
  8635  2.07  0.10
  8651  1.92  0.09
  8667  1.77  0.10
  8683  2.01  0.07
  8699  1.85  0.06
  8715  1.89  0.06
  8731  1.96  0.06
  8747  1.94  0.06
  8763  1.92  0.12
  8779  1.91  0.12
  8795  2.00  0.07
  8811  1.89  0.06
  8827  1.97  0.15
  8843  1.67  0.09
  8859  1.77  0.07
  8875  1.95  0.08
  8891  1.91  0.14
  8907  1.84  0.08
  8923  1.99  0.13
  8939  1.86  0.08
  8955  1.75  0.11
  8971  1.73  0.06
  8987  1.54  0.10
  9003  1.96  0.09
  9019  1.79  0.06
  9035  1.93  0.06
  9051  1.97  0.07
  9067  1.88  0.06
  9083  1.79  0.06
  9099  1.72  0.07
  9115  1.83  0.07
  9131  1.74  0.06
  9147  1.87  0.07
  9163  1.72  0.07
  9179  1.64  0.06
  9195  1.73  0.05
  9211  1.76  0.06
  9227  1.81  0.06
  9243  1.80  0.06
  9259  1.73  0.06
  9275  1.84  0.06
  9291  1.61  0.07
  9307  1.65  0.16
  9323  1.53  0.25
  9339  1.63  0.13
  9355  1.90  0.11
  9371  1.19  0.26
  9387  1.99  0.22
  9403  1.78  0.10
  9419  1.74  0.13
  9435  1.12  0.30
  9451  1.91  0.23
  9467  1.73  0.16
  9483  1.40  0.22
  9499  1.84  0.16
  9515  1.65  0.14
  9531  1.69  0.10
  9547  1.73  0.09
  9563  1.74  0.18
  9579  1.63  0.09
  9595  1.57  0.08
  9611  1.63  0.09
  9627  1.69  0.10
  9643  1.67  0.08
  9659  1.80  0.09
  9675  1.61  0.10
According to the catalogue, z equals 0.15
